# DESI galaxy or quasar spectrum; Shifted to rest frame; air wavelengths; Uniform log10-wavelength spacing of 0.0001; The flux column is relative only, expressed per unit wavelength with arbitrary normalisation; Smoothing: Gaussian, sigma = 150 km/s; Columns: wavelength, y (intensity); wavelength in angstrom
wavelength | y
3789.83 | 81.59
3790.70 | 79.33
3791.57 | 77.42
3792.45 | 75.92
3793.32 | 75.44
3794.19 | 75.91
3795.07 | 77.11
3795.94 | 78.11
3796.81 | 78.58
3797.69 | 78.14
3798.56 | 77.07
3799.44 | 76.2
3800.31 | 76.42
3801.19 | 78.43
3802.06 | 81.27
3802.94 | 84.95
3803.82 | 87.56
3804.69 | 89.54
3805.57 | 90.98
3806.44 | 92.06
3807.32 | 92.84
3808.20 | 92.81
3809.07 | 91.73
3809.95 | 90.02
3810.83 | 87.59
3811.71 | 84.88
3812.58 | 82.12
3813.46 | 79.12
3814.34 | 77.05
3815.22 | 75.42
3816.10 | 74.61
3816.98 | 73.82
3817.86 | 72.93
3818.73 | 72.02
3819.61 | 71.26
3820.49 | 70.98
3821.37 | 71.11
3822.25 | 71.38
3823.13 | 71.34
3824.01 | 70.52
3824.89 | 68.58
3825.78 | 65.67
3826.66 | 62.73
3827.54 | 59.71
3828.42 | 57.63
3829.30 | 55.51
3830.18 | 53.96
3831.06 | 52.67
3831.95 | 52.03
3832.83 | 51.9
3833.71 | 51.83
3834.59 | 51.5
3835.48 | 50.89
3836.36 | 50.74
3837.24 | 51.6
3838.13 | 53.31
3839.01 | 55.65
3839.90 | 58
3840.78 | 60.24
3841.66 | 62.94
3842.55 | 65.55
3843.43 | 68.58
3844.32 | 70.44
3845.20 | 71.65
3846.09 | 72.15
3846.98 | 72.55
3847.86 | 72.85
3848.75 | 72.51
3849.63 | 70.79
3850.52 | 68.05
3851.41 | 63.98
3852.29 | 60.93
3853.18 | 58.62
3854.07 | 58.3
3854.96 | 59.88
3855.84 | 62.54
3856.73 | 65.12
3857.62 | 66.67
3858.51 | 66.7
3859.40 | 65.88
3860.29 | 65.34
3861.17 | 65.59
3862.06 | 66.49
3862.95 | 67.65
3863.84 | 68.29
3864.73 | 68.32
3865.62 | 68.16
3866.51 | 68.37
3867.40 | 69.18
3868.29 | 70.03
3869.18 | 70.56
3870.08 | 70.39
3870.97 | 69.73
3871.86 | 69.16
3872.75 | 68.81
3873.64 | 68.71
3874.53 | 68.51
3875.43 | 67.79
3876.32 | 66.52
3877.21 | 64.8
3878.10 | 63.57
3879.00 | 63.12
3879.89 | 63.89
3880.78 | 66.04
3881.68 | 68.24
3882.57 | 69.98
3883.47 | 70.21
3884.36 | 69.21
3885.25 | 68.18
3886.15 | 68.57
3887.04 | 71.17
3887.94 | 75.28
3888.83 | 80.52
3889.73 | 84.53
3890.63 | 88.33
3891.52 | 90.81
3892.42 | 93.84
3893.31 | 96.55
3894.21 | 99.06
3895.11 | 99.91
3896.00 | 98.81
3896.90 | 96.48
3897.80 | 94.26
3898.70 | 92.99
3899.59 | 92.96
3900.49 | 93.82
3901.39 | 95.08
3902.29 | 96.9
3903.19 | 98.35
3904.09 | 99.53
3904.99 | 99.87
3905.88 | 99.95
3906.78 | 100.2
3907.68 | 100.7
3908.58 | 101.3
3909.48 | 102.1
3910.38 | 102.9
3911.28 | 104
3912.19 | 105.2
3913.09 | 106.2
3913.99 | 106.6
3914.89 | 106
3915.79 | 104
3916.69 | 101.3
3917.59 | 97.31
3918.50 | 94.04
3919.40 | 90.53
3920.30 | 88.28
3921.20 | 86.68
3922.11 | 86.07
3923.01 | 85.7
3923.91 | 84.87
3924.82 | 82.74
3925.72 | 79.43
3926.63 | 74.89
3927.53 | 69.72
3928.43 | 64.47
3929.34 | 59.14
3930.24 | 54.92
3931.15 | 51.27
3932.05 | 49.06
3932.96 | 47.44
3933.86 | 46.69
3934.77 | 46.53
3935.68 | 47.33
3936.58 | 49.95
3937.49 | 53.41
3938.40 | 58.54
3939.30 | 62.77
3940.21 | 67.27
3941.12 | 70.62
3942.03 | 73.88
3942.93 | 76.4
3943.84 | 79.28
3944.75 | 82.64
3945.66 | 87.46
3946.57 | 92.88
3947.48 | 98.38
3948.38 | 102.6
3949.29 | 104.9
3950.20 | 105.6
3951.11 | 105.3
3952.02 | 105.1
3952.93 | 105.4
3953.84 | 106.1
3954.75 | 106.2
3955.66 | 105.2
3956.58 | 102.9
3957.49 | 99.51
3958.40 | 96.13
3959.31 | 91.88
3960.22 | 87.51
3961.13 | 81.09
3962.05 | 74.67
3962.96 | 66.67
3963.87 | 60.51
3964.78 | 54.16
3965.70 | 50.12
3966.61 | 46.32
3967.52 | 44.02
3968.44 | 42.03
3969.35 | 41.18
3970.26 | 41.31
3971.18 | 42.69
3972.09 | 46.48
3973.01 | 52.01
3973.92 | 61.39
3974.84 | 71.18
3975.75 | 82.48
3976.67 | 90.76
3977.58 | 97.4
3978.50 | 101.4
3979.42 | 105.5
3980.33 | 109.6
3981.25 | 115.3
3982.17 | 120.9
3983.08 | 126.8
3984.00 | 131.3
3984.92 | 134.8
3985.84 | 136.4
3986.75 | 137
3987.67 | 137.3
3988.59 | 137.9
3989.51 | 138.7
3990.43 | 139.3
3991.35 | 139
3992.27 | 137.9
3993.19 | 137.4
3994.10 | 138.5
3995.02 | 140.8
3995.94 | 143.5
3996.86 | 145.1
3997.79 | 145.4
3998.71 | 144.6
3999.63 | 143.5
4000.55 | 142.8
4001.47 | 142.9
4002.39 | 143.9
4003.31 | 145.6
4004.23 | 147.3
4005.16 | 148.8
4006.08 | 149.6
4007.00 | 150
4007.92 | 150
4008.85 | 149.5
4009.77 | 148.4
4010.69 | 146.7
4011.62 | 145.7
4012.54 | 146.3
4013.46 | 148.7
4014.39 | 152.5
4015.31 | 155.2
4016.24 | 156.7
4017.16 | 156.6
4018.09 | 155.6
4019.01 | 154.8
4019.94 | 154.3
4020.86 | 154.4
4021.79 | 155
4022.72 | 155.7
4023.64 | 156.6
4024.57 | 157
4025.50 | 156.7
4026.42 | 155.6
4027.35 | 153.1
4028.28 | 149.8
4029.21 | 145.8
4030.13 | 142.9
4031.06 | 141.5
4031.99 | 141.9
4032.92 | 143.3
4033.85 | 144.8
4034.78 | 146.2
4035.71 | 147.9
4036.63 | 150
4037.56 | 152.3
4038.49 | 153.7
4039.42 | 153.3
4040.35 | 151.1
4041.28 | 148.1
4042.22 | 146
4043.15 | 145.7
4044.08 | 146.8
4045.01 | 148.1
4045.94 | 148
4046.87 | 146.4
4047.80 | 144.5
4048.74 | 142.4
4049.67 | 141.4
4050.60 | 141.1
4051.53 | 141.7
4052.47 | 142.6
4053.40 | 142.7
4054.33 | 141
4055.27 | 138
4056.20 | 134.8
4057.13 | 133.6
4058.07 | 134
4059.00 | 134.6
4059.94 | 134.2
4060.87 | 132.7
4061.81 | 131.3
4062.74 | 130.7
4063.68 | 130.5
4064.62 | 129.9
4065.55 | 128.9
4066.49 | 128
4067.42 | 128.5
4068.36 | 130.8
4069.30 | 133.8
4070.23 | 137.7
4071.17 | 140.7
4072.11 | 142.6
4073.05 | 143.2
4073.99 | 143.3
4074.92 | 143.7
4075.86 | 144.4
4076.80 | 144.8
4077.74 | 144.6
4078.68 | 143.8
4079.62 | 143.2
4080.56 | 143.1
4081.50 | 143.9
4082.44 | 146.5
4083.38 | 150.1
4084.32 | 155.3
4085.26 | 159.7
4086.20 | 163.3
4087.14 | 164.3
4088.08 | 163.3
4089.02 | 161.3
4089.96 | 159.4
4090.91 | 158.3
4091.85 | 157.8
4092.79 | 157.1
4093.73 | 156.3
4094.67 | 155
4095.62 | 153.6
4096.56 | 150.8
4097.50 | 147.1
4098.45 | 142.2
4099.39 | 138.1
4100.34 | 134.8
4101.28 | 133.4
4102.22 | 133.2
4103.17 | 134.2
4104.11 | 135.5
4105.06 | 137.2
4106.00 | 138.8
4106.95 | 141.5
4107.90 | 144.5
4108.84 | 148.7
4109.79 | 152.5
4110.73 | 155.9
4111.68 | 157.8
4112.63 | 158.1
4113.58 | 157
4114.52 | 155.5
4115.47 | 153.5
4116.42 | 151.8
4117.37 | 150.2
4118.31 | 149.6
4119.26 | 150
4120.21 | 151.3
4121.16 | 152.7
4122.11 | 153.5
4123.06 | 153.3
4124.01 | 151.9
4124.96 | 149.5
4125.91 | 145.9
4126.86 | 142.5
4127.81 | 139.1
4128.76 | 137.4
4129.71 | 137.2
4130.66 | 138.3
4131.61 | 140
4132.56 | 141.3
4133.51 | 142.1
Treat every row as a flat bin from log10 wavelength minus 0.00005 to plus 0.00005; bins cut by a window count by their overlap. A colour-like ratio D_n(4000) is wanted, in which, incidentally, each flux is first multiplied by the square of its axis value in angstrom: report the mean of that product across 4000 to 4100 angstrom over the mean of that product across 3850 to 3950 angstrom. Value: 2.02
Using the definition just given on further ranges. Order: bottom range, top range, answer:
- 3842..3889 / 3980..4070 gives 2.29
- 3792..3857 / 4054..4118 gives 2.35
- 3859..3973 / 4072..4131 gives 2.07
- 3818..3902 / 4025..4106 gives 2.30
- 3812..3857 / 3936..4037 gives 1.94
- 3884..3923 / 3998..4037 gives 1.69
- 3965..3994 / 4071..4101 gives 1.63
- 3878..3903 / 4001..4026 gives 1.94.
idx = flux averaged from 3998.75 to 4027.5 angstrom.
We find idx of 151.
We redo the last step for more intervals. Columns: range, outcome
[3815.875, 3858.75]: 63.5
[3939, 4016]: 108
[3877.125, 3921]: 89.7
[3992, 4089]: 145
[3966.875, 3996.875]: 104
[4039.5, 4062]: 142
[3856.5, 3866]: 66.8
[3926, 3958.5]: 77.9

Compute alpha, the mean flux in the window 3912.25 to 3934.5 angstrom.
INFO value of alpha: 80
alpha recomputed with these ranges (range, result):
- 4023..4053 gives 148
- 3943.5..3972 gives 80.5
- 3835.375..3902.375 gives 71.8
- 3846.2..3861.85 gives 65.8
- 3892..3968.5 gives 84.6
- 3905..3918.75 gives 102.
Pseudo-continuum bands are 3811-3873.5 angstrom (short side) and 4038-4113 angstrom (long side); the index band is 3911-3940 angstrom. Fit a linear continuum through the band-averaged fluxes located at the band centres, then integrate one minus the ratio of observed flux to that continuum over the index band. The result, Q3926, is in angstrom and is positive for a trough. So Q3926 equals 5.3 angstrom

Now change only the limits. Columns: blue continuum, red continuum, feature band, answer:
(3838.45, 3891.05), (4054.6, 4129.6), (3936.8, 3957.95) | 1.63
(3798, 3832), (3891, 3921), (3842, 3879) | 8.36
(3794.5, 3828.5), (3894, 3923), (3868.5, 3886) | 4.53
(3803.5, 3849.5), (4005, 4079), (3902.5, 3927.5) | 1.21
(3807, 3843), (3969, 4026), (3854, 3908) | 6.57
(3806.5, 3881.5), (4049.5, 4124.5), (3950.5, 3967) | 2.79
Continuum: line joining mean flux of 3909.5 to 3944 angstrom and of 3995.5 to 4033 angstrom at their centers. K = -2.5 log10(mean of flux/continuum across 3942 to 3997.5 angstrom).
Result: 0.16 mag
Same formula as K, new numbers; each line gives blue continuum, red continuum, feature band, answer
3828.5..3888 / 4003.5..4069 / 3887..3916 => -0.149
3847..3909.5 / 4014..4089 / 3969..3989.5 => 0.202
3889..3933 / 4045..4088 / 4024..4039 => -0.150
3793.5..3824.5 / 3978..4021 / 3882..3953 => 0.324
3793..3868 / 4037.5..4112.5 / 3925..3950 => 0.429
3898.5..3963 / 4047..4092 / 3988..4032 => -0.241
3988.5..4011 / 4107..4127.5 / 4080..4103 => -0.009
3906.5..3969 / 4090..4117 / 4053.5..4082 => -0.029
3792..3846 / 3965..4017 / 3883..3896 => 0.098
